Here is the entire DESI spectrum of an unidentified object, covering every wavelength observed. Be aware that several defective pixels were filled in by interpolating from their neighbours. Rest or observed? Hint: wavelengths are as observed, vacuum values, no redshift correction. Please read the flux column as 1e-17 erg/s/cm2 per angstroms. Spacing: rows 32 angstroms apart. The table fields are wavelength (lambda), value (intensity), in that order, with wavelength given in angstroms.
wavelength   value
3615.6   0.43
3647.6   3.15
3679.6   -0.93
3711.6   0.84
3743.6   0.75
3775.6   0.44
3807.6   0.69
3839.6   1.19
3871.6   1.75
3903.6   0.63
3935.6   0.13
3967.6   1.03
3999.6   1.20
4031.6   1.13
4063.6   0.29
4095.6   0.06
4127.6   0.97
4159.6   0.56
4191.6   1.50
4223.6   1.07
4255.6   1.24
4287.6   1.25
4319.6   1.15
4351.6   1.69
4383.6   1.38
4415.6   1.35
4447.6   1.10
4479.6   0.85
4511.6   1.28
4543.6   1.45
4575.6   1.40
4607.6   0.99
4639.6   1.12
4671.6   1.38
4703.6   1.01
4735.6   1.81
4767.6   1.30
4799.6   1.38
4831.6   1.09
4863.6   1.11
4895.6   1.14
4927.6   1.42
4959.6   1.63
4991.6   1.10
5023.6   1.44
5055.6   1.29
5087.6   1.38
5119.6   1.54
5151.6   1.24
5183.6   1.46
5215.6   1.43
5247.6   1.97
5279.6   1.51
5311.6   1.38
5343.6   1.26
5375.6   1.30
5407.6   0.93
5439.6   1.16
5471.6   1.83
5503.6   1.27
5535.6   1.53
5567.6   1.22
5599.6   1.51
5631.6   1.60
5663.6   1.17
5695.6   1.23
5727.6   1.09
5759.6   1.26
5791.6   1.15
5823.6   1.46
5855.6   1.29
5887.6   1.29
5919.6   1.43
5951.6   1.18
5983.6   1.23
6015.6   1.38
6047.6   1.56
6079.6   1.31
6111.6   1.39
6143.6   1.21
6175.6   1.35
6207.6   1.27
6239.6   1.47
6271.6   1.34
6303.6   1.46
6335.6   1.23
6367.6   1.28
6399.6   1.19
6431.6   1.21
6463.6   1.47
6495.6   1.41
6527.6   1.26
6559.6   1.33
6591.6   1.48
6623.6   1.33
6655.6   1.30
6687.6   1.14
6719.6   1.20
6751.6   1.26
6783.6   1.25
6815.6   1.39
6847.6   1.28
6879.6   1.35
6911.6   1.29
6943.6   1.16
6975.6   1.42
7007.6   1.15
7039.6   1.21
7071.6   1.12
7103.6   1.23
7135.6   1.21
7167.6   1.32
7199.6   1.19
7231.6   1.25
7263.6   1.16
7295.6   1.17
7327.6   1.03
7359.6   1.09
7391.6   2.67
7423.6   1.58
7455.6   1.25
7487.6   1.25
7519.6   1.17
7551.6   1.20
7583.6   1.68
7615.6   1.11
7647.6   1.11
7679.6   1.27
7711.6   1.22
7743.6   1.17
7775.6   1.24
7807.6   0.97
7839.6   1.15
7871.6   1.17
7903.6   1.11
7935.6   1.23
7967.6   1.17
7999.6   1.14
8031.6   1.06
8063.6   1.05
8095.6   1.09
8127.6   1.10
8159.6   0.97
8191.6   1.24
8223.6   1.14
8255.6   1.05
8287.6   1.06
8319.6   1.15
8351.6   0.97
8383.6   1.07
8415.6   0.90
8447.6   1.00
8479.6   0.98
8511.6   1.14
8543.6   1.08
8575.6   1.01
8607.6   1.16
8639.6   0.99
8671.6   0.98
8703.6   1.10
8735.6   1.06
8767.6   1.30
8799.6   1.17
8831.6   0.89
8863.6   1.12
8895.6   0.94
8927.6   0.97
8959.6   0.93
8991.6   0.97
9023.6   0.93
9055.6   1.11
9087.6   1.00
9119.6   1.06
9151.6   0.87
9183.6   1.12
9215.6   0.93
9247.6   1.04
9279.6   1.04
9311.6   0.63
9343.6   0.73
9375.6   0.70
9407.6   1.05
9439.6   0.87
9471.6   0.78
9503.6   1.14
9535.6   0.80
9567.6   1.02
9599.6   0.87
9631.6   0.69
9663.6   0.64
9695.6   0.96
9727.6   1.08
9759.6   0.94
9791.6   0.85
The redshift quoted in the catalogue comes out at 0.127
